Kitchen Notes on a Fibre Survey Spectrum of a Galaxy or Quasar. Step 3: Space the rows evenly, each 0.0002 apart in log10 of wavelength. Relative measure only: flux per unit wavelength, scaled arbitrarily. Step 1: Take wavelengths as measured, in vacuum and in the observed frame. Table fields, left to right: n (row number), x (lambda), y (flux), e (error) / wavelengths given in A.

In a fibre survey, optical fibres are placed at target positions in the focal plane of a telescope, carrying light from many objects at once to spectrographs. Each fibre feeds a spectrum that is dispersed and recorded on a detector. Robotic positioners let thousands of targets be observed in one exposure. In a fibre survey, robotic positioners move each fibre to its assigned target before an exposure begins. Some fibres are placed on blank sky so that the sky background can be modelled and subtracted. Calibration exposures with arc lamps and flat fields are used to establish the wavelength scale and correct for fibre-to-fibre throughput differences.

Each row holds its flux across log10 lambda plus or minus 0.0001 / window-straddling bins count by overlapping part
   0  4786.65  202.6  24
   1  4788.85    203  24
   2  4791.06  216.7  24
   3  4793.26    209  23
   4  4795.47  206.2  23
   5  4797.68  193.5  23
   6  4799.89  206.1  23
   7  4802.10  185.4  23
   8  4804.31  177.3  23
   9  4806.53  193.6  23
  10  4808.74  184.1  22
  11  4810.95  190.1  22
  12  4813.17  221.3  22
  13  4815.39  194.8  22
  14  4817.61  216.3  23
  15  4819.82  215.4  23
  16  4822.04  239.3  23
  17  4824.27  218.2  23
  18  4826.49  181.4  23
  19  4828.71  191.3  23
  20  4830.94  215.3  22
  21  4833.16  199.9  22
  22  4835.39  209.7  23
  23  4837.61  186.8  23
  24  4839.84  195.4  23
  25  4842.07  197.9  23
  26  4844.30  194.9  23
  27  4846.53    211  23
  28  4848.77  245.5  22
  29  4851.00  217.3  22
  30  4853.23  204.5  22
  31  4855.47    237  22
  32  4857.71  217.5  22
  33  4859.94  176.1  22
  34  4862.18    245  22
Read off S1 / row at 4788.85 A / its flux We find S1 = 203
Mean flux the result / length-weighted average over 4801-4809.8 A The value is 185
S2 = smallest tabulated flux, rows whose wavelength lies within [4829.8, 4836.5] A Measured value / 199.9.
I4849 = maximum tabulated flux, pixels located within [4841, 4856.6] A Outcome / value 245.5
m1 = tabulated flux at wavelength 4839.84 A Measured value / 195.4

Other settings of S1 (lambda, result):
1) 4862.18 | 245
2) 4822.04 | 239.3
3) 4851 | 217.3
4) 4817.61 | 216.3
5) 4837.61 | 186.8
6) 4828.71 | 191.3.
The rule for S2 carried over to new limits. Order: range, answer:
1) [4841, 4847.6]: 194.9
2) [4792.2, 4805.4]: 177.3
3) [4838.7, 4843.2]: 195.4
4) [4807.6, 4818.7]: 184.1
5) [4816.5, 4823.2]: 215.4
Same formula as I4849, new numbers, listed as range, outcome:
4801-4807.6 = 193.6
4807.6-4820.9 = 221.3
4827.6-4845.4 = 215.3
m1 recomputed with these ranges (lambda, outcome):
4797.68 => 193.5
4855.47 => 237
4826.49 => 181.4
